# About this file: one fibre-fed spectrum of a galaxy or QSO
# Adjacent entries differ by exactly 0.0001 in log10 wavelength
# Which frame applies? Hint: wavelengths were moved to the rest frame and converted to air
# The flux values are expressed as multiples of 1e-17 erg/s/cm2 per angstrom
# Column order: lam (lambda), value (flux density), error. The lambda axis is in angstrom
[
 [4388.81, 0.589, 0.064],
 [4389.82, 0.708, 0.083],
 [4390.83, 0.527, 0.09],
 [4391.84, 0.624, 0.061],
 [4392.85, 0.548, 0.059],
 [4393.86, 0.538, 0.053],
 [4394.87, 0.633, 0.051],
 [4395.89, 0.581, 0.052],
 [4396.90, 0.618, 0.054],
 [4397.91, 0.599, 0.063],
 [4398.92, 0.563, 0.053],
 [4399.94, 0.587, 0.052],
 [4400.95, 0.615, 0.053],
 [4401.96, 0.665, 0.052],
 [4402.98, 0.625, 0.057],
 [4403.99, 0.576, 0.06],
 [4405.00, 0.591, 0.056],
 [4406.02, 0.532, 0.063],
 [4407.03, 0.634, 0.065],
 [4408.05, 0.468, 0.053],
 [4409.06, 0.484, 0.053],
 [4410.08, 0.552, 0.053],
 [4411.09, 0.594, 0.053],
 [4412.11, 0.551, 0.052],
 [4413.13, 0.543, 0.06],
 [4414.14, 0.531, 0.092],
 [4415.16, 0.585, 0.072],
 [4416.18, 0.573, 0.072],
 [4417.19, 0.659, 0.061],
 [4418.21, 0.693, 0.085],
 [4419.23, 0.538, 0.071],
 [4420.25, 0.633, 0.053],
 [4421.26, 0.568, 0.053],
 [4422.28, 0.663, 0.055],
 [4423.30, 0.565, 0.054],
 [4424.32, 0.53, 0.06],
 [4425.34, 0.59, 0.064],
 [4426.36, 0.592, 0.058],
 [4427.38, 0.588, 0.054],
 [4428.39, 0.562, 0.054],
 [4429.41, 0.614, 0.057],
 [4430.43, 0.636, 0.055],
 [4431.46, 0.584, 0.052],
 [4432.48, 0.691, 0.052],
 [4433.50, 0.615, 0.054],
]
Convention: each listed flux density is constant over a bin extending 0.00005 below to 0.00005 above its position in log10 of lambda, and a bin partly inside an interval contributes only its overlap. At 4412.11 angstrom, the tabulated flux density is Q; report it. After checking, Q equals 0.551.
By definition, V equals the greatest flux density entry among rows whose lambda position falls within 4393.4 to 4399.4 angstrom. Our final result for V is 0.633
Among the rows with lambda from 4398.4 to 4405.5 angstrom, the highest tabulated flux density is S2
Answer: 0.665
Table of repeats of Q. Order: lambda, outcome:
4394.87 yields 0.633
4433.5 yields 0.615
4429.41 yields 0.614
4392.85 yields 0.548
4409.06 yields 0.484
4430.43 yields 0.636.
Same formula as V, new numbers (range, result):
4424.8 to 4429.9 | 0.614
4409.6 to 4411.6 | 0.594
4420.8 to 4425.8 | 0.663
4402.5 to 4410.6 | 0.634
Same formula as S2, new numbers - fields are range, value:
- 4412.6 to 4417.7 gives 0.659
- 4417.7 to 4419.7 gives 0.693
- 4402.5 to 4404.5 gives 0.625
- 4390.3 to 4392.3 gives 0.624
